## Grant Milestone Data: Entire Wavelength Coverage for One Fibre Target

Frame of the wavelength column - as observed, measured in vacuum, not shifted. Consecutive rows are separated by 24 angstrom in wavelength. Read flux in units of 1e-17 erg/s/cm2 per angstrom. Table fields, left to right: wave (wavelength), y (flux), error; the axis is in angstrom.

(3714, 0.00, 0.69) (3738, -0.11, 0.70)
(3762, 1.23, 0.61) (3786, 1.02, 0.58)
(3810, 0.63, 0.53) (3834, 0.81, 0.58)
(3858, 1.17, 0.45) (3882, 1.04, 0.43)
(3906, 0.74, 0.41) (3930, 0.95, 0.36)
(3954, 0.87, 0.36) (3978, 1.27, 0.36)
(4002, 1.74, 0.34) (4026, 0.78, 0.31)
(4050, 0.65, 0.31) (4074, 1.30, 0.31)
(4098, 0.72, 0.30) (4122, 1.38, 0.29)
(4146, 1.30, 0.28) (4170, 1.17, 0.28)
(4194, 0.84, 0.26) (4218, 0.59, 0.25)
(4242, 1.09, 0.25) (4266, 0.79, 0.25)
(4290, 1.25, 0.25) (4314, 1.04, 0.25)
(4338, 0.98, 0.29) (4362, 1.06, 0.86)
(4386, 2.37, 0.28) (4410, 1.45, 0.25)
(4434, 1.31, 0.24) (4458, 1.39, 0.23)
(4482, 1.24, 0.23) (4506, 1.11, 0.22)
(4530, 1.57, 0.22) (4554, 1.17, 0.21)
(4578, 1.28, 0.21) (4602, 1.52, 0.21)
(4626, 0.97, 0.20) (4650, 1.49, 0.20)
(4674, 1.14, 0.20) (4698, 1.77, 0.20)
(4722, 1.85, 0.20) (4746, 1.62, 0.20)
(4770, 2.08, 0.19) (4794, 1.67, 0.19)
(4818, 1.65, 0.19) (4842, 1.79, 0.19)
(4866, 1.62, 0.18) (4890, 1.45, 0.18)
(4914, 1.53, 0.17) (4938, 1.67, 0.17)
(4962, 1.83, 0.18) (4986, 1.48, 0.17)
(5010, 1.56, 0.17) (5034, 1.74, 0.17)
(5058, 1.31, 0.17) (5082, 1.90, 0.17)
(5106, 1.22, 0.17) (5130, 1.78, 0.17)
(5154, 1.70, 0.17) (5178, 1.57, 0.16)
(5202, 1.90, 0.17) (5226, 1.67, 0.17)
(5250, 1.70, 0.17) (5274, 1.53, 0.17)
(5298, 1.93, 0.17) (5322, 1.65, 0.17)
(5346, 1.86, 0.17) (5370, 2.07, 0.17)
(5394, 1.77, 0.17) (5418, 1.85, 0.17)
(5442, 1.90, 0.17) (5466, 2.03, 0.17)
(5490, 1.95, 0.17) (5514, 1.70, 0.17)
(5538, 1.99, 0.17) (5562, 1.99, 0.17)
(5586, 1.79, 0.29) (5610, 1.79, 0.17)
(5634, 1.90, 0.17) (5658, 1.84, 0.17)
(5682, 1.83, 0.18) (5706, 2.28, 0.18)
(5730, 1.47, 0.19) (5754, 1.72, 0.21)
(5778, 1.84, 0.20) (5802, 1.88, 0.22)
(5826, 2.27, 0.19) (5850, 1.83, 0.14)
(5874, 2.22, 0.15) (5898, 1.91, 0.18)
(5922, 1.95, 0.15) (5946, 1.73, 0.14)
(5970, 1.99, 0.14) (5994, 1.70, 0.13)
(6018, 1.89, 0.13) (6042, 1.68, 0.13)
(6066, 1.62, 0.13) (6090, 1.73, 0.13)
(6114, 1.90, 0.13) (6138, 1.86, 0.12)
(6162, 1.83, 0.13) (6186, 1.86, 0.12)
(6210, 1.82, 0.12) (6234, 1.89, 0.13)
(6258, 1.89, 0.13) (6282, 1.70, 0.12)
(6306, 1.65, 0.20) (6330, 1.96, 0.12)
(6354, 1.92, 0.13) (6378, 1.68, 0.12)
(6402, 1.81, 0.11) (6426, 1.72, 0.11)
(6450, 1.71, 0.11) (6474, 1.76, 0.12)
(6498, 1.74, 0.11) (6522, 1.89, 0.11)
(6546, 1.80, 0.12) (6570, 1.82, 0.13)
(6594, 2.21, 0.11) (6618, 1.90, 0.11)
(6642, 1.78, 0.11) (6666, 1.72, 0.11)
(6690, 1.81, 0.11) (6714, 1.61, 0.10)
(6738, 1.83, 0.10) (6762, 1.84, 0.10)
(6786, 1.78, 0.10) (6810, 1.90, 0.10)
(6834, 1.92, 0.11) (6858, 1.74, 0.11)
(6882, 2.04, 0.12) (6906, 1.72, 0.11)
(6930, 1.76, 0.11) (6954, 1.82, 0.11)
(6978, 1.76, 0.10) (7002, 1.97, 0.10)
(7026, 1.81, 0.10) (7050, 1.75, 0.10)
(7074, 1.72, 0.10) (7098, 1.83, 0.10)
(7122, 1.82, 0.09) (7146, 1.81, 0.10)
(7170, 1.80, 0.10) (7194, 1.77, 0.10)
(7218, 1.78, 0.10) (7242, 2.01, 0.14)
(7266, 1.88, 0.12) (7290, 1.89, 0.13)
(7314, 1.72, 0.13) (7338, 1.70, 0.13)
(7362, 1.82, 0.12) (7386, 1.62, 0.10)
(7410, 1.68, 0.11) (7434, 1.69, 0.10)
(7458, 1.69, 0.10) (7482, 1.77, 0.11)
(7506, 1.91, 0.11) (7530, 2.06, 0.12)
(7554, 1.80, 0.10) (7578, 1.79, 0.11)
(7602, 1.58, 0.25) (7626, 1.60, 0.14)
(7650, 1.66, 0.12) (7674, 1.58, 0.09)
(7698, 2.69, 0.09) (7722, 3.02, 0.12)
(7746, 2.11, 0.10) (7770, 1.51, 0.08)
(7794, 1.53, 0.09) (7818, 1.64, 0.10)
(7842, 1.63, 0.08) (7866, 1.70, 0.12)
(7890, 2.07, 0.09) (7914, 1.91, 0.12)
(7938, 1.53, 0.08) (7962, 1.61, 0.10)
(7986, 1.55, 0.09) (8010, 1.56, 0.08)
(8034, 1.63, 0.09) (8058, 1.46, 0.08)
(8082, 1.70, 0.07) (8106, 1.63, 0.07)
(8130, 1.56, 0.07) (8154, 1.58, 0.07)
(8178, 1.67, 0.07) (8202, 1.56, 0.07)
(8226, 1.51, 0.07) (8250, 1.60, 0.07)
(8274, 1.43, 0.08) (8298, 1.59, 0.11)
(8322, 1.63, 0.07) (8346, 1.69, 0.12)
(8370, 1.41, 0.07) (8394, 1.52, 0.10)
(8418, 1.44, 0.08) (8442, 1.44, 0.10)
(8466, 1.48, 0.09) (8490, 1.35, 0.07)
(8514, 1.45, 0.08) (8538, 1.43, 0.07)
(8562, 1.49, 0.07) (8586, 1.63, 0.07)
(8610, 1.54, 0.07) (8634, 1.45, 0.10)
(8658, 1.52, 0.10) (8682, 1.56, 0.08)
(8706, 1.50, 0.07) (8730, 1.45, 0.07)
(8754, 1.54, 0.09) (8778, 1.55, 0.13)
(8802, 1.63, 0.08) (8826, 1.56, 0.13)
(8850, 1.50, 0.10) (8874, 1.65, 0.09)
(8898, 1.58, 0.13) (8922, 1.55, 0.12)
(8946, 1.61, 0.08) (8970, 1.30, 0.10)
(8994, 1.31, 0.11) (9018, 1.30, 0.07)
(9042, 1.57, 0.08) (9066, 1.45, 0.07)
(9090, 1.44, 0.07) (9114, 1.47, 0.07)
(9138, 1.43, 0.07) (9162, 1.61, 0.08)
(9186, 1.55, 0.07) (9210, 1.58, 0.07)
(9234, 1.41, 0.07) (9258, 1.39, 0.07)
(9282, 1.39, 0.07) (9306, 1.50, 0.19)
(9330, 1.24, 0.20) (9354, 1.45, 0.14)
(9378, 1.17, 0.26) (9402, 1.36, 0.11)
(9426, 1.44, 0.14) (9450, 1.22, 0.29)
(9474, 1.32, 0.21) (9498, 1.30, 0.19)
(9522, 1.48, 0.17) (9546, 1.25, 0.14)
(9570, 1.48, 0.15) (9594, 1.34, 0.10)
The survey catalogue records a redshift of 0.17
